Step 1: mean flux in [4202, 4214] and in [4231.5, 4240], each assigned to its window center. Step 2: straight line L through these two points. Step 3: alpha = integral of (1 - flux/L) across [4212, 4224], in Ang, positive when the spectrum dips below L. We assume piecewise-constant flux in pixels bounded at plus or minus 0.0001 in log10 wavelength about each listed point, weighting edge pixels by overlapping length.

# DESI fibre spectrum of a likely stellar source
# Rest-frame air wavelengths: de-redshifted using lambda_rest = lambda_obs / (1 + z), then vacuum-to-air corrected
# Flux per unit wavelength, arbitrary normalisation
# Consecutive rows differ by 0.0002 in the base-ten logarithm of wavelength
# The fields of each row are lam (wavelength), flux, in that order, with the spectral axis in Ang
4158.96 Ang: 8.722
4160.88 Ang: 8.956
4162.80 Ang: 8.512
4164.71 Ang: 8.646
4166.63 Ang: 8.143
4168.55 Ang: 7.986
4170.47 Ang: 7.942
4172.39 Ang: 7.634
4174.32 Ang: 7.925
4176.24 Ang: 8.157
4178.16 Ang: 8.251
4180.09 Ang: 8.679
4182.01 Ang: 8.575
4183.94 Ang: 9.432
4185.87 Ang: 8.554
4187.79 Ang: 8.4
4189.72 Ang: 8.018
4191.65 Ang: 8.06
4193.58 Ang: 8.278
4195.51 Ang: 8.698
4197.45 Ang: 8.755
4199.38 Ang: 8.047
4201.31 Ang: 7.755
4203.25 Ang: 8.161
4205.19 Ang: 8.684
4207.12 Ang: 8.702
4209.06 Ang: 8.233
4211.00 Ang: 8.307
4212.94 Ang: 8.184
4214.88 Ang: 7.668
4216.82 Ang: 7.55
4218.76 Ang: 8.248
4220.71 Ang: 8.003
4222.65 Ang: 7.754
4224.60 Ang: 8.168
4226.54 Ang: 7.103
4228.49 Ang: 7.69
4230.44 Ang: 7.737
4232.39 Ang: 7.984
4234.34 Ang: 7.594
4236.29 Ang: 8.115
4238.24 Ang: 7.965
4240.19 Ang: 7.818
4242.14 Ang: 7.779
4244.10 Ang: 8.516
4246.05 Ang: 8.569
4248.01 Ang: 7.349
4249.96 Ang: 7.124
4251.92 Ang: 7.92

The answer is 0.4 Ang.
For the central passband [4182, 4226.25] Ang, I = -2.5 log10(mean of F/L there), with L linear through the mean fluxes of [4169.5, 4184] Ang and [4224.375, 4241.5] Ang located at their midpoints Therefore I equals -0.029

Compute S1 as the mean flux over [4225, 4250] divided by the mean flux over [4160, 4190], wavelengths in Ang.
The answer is 0.94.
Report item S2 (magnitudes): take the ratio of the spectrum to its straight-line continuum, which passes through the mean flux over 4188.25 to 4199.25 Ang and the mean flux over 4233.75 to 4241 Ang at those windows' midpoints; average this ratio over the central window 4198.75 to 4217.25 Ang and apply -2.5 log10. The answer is 0.006 mag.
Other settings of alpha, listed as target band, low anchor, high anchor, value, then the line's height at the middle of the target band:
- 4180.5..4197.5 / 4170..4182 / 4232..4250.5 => -0.90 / 8.09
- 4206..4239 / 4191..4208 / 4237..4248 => 1.02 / 8.2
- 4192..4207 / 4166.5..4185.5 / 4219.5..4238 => -0.52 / 8.07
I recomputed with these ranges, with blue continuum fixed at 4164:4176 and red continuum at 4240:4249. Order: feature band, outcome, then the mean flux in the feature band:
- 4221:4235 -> 0.040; 7.73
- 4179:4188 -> -0.093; 8.75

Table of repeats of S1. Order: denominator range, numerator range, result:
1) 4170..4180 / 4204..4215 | 1.04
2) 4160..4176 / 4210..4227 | 0.96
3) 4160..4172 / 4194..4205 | 1.00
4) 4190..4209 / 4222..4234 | 0.93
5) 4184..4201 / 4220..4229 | 0.92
